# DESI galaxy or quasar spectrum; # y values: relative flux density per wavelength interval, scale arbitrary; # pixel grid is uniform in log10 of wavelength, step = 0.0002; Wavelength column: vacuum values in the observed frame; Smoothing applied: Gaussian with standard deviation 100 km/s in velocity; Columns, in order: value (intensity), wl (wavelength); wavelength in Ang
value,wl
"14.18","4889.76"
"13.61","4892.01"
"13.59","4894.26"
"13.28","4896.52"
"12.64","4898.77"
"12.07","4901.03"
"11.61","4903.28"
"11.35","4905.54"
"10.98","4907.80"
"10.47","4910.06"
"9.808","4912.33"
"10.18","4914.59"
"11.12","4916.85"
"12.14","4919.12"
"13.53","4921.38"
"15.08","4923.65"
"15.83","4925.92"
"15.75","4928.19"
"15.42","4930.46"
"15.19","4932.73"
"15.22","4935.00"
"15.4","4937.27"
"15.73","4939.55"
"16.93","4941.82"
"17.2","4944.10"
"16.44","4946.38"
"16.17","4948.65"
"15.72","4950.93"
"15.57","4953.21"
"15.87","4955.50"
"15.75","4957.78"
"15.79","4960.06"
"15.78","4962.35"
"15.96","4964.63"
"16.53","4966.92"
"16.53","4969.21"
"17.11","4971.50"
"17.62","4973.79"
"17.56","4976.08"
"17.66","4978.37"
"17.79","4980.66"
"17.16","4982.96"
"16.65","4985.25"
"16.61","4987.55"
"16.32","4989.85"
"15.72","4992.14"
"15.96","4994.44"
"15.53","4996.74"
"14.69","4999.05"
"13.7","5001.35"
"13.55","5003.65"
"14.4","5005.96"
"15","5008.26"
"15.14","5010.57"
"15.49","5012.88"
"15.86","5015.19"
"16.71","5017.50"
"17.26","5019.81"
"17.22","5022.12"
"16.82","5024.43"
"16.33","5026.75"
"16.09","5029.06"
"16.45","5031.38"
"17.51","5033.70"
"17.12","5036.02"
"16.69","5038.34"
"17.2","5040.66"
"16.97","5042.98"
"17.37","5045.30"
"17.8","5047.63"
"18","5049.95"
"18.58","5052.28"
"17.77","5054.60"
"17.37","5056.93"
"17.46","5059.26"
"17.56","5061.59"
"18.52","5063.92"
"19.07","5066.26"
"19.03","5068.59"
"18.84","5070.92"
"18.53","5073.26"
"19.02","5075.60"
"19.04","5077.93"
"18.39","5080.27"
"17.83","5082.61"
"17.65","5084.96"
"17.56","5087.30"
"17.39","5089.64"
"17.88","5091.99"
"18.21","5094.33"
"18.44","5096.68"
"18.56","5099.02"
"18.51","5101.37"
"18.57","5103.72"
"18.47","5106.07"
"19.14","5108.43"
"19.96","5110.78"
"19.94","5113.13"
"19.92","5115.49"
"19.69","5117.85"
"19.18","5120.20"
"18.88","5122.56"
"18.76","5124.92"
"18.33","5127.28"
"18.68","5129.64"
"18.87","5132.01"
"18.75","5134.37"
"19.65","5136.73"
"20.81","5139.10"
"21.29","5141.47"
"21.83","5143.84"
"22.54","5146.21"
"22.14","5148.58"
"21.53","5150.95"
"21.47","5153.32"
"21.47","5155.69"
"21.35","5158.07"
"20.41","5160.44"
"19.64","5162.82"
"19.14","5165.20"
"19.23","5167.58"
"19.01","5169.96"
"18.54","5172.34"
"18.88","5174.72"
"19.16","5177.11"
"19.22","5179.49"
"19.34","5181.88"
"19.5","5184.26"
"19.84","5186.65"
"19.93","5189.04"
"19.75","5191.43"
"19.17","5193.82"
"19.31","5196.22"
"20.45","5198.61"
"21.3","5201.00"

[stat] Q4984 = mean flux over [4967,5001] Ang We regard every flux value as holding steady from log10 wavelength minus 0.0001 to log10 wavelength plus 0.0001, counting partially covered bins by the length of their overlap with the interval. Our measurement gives 16.6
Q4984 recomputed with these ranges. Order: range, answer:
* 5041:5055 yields 17.7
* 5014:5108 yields 17.8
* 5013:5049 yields 16.9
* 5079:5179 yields 19.4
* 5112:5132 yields 19.1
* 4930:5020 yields 16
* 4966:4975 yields 17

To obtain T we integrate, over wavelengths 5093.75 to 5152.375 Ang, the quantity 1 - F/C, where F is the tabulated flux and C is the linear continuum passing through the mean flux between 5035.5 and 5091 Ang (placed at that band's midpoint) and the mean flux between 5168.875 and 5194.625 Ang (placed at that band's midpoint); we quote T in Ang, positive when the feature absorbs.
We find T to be -3.2 Ang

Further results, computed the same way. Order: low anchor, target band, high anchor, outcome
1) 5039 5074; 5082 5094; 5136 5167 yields 0.82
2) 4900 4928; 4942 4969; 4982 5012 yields -4.62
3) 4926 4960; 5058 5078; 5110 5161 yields 0.20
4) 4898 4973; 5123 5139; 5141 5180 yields 0.54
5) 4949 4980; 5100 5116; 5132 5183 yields 0.06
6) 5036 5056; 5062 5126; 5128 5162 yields 1.27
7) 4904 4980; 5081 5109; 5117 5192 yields 0.54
